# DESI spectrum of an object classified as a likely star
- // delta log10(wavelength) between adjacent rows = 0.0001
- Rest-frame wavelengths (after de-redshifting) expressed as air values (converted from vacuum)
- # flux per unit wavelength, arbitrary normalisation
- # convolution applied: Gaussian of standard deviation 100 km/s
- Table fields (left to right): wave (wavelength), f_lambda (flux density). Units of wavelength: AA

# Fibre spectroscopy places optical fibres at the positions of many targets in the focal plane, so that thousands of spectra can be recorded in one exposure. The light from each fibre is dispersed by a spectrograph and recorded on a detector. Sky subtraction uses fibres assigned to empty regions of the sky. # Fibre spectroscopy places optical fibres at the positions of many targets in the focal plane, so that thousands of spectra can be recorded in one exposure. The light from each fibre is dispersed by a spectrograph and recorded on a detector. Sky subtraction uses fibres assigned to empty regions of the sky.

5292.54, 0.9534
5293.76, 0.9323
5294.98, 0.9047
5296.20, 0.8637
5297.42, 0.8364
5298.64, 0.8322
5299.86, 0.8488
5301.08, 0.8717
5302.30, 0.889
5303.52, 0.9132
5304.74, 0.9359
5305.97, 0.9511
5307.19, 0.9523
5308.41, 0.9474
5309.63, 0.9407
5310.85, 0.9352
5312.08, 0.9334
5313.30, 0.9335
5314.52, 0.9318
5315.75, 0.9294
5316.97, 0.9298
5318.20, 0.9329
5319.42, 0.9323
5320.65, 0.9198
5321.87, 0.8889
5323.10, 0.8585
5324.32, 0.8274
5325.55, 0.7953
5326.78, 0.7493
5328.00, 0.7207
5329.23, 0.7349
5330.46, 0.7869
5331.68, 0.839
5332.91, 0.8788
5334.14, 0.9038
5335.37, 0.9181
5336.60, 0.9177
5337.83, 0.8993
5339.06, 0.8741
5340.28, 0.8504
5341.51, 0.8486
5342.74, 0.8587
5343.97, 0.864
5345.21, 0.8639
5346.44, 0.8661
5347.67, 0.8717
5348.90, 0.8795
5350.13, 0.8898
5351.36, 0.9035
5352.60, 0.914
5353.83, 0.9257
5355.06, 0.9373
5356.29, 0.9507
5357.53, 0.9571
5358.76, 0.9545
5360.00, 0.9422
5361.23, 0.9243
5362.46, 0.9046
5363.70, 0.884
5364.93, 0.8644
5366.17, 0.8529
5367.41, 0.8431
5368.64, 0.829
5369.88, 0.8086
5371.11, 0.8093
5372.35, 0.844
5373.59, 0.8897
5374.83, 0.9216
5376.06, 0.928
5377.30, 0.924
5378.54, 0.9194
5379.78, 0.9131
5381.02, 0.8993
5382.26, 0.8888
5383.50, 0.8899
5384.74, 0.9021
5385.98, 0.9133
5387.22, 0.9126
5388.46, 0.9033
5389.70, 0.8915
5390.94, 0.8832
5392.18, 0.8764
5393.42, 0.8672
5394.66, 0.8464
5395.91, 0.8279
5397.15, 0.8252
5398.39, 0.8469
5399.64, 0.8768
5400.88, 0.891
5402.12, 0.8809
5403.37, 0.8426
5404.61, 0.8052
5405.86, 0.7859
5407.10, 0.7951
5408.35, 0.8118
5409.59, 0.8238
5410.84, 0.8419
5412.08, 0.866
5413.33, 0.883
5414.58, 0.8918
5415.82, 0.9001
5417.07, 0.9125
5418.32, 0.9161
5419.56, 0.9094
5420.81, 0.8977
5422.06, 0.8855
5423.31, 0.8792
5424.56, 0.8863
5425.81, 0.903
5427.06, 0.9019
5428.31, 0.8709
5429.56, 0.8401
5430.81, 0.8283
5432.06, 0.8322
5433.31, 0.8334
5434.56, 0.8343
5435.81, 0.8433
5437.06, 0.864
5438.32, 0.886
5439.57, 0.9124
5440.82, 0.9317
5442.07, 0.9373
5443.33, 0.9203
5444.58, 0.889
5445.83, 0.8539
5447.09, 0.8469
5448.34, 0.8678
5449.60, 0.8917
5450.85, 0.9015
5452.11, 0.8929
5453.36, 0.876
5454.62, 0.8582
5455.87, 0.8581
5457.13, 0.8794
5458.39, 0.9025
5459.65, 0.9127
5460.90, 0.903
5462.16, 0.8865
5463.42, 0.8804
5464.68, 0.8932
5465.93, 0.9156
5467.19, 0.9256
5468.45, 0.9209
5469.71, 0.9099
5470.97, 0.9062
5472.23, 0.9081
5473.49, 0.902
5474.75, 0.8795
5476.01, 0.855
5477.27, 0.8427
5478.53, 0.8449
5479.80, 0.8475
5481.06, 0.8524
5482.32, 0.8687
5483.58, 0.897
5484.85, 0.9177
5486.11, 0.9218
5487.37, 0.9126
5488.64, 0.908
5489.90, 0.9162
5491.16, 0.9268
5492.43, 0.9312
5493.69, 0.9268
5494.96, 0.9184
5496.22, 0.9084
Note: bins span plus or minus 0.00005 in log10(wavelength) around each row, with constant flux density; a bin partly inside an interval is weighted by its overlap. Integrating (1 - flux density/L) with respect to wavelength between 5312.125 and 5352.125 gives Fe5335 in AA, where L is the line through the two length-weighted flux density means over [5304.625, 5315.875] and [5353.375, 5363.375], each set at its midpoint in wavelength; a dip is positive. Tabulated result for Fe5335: 2.9 AA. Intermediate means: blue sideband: 0.939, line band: 0.87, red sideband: 0.936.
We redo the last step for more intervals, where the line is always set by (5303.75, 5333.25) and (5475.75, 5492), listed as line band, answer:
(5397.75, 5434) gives 0.89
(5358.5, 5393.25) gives -0.18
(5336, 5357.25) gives -0.16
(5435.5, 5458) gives 0.03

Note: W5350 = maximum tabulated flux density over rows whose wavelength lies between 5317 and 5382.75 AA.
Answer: 0.9571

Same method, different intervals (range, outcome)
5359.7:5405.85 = 0.9422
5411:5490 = 0.9373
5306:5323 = 0.9523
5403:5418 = 0.9125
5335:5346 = 0.9181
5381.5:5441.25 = 0.9317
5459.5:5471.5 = 0.9256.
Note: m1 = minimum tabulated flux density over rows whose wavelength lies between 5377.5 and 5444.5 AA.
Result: 0.7859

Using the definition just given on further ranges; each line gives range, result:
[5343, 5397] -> 0.8086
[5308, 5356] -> 0.7207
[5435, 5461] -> 0.8433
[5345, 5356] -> 0.8639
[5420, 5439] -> 0.8283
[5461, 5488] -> 0.8427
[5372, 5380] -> 0.844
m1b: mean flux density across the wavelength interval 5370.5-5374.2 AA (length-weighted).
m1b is 0.846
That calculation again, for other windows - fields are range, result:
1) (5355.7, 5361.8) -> 0.945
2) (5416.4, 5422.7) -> 0.904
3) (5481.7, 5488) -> 0.904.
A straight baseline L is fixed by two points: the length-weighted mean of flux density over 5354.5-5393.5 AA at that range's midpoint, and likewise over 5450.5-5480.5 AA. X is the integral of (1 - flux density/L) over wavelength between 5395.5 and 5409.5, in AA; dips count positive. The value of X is 0.90 AA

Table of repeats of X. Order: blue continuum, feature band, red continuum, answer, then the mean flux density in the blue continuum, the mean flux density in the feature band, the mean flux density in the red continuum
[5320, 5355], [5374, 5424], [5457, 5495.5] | 0.0 AA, 0.86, 0.877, 0.897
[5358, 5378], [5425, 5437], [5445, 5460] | 0.3 AA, 0.884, 0.855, 0.878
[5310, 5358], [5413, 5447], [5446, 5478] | 0.1 AA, 0.881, 0.883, 0.888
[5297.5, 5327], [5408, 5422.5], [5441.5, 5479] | 0.2 AA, 0.9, 0.88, 0.889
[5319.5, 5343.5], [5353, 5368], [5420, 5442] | -1.0 AA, 0.848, 0.912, 0.874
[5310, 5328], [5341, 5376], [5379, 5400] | -0.1 AA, 0.887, 0.887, 0.88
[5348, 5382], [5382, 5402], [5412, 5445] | 0.3 AA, 0.896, 0.878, 0.884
